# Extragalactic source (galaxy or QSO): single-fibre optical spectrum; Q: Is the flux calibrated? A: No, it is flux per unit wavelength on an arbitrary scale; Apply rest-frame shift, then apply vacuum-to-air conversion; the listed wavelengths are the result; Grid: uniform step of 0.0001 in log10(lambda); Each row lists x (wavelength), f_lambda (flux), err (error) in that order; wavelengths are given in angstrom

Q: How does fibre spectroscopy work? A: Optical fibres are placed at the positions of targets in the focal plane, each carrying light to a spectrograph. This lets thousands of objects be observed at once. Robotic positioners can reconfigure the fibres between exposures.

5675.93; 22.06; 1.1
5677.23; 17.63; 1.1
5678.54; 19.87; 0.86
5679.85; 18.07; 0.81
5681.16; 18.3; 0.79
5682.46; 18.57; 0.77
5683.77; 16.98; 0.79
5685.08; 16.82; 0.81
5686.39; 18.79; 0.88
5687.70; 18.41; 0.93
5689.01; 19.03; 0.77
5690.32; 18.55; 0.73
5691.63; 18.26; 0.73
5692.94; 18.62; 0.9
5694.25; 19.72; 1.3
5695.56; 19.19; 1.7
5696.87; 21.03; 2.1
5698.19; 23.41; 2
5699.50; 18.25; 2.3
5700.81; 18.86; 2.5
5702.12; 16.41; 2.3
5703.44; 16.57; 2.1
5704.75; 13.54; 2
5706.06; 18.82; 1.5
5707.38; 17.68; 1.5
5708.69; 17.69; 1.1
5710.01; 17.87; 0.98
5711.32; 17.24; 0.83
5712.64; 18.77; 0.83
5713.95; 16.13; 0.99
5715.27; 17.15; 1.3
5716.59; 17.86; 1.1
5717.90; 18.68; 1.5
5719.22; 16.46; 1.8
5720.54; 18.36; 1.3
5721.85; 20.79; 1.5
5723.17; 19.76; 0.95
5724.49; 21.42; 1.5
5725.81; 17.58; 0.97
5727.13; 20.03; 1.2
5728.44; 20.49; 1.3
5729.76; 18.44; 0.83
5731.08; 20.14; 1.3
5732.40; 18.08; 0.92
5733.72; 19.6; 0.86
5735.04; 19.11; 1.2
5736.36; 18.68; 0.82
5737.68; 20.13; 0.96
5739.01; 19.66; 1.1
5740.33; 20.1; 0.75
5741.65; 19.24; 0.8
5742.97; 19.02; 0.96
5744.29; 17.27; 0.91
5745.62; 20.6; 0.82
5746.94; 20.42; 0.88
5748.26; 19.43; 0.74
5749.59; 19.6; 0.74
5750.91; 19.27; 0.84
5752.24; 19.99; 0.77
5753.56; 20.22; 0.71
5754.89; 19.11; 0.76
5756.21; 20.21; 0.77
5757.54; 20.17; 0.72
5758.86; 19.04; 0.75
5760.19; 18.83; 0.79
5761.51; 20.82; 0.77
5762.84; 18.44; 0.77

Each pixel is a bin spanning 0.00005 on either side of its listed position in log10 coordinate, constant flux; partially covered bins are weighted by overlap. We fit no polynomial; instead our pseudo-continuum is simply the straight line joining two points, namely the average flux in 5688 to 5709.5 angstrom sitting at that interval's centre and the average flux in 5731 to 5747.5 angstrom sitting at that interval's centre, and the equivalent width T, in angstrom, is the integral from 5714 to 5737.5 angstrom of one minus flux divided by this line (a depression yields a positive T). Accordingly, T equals 0.2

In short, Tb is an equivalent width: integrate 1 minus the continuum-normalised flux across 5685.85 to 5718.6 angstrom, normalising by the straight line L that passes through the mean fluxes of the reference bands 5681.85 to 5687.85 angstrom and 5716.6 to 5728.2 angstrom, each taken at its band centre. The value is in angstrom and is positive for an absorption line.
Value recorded 0.3 angstrom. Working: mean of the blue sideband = 17.9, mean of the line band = 18.3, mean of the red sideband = 19.1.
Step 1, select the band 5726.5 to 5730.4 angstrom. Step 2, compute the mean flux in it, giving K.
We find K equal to 19.7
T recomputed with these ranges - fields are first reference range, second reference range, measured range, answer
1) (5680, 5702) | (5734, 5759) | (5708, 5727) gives 0.9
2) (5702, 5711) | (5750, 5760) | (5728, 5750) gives -0.7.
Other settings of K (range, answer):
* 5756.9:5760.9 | 19.4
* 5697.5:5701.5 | 20.1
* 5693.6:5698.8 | 20.8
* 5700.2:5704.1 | 17.3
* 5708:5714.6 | 17.6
